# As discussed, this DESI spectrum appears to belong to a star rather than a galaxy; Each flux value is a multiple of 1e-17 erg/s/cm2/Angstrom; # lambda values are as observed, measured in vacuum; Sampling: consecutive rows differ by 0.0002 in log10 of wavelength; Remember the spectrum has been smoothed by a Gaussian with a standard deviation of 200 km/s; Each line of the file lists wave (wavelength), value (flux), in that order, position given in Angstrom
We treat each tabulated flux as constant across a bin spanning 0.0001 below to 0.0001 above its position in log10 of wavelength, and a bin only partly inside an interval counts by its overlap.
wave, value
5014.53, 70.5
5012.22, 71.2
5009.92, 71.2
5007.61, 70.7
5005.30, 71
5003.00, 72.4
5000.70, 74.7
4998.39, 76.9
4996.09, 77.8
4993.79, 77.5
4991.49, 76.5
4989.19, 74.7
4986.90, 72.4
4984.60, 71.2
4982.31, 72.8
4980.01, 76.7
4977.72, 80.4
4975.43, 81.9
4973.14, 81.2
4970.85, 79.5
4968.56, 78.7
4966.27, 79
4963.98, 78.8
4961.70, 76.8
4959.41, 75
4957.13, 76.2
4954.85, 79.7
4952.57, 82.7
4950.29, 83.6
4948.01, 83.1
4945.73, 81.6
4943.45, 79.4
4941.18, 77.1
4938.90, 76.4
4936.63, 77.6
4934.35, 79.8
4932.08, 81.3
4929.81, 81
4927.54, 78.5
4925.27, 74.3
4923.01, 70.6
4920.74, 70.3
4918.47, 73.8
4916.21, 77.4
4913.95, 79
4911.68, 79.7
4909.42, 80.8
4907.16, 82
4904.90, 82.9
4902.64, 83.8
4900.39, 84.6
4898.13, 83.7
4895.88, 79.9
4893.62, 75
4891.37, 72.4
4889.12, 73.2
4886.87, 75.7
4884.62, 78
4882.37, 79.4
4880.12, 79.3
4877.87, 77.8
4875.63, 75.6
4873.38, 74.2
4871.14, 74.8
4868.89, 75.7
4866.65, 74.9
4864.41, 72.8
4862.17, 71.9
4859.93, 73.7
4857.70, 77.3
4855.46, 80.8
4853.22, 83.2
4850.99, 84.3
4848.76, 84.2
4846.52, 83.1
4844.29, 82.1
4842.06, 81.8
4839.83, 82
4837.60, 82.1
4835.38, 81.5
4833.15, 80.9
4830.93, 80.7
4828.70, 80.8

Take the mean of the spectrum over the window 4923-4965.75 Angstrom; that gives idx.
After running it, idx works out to 78.8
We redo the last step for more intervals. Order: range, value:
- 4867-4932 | 77.6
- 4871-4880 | 76.1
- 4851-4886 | 76.9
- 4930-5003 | 78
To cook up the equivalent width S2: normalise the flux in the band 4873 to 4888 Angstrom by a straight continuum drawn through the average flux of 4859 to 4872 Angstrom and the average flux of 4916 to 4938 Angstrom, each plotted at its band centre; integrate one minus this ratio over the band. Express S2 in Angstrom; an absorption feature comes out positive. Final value -0.6 Angstrom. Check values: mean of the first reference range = 73.9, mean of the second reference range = 76.4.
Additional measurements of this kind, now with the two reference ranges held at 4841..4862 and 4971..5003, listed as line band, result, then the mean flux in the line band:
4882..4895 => 0.7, 75.5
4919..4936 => 0.4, 76.5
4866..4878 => 0.7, 75.3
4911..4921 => 0.3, 76.3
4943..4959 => -0.6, 80.7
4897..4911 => -0.7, 82.9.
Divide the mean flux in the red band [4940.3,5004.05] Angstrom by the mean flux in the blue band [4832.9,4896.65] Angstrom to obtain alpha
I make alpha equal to 1.00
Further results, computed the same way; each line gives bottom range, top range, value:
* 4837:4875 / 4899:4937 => 1.00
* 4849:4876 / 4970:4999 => 1.00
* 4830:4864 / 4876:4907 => 0.98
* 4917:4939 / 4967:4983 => 1.03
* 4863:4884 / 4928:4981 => 1.05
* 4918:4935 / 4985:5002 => 0.99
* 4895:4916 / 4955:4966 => 0.94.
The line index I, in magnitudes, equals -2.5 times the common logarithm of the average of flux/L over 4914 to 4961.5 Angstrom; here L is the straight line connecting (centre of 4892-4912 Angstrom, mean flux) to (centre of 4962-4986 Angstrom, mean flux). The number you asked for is 0.02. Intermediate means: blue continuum 81.2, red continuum 77.9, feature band 78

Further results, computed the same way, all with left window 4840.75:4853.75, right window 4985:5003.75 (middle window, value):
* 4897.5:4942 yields 0.01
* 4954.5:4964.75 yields 0.00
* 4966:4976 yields -0.05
